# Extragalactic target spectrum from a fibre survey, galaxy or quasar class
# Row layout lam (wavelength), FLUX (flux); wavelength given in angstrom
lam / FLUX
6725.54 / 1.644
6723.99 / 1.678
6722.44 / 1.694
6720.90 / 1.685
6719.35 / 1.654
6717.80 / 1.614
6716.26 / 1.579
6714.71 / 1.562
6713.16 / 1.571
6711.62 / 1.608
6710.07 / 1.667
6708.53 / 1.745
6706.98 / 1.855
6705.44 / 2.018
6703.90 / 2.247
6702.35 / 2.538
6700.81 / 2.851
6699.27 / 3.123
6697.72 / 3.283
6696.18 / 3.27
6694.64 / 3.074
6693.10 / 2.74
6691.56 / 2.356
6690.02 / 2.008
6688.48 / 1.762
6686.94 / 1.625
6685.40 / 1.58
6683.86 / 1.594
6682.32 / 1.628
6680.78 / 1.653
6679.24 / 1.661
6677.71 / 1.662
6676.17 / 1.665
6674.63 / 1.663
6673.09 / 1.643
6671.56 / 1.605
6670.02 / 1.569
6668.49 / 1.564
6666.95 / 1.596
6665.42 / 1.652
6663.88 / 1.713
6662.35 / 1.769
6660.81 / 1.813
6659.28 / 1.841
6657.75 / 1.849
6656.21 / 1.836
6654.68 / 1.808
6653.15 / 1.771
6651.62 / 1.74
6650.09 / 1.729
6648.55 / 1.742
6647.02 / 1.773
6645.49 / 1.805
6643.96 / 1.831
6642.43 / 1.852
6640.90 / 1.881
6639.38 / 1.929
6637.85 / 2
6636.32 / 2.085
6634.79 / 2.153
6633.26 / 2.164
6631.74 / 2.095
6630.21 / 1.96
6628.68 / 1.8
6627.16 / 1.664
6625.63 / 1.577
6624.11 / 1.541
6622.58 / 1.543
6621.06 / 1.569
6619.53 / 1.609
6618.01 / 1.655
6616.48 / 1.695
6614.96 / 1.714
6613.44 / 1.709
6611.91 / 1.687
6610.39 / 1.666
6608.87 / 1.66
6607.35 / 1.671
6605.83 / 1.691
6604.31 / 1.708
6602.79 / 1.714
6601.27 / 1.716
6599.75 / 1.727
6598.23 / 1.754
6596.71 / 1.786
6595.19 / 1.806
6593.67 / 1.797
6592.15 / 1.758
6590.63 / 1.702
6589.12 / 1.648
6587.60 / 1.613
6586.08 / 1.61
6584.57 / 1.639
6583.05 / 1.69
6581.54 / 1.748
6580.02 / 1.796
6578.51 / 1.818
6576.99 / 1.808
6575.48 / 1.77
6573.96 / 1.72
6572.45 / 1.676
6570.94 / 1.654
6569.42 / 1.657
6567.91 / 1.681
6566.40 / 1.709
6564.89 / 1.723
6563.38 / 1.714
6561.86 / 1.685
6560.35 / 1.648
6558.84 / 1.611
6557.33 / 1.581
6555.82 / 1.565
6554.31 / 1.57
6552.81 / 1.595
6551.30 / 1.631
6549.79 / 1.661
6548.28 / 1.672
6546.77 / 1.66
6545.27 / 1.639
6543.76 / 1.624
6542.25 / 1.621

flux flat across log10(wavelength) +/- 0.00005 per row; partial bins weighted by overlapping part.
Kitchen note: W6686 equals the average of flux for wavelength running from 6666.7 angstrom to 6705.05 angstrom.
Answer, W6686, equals 2.09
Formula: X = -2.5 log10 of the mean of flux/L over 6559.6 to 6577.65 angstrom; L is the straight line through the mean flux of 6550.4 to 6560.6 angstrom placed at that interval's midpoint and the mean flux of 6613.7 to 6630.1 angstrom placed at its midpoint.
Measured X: -0.06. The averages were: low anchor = 1.6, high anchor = 1.65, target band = 1.7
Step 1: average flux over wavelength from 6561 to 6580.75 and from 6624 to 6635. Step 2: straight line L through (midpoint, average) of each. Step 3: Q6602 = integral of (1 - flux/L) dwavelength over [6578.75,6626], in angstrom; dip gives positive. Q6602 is 3.1 angstrom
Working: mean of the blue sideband 1.72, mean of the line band 1.69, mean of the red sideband 1.88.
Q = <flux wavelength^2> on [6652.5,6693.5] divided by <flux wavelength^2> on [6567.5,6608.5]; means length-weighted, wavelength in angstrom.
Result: 1.0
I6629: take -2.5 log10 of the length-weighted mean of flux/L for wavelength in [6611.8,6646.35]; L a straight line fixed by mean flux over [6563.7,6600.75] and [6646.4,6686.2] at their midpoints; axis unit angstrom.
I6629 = -0.062 mag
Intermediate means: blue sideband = 1.72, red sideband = 1.7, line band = 1.81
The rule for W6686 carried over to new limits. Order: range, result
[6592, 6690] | 1.74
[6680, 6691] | 1.7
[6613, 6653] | 1.8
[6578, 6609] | 1.72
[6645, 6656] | 1.77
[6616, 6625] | 1.6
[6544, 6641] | 1.72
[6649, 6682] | 1.7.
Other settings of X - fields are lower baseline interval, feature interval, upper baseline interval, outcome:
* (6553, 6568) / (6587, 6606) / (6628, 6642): 0.06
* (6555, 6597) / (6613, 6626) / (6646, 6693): 0.06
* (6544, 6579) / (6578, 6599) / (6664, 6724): 0.00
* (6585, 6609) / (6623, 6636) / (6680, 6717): -0.01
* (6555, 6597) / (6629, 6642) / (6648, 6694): -0.16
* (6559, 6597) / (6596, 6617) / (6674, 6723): 0.05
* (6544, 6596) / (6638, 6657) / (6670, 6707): 0.09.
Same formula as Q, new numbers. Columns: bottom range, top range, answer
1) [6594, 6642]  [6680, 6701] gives 1.33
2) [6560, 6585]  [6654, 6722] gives 1.16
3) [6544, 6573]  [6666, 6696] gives 1.17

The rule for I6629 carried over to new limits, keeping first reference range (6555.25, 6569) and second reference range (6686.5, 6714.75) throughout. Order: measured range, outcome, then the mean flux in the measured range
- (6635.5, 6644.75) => 0.04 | 1.93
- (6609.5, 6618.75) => 0.13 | 1.69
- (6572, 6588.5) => 0.01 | 1.72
